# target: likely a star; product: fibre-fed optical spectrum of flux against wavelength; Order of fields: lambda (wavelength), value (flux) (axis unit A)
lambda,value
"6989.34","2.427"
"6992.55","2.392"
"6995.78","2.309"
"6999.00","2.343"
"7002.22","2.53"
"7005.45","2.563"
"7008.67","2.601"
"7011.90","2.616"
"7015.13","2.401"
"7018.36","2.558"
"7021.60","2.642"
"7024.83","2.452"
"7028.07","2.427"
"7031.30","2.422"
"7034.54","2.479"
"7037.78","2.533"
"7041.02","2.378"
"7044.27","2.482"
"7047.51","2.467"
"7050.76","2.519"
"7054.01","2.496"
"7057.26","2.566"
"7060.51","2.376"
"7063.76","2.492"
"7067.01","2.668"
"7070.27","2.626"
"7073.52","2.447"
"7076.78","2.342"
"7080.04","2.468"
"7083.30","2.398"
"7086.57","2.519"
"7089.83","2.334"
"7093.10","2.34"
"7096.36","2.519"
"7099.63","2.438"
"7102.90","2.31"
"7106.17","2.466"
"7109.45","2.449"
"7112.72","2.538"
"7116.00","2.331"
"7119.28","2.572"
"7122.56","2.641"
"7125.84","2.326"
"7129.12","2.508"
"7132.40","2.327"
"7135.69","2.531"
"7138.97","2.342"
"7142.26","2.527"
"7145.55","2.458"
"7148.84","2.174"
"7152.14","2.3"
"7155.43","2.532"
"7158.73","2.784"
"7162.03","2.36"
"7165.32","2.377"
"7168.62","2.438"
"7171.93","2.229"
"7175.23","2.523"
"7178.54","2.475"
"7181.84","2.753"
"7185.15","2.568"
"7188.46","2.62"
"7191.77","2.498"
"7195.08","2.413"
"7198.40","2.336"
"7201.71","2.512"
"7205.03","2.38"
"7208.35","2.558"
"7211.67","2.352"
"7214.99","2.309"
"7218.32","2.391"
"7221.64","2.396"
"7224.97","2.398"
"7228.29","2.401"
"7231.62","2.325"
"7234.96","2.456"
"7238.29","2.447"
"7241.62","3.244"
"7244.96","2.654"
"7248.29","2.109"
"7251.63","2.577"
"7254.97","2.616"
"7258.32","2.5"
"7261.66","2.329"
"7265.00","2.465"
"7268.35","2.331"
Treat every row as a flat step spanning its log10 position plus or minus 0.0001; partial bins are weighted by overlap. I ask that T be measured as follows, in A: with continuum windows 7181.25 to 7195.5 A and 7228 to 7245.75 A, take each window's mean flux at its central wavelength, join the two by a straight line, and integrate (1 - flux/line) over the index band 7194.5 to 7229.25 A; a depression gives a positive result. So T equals 2.4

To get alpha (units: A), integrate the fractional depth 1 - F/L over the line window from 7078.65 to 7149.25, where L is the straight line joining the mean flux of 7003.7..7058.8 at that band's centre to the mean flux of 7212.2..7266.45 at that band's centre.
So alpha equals 1.59 A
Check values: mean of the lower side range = 2.51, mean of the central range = 2.44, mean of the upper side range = 2.47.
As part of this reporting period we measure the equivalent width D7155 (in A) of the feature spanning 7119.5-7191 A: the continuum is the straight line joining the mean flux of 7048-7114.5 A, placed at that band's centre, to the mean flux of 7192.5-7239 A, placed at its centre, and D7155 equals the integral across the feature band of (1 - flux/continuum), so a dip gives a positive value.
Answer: -1.1 A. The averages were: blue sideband 2.47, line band 2.47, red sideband 2.41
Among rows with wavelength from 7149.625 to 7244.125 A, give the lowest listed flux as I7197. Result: 2.229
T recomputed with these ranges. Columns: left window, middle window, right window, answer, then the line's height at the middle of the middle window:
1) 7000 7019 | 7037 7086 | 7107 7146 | 0.4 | 2.5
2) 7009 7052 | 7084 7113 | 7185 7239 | 0.5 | 2.47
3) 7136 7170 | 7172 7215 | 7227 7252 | -0.1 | 2.48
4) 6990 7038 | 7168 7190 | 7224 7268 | -0.2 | 2.49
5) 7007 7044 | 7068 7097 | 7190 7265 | 0.5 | 2.49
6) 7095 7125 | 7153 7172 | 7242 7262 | 0.2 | 2.49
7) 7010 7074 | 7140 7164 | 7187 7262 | 0.4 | 2.49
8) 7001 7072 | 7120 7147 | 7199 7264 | 0.3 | 2.49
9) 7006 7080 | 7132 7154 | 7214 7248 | 1.0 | 2.49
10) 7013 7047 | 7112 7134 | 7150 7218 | 0.1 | 2.47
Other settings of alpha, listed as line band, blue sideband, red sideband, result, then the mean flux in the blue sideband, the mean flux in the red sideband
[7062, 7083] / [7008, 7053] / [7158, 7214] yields -0.1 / 2.5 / 2.47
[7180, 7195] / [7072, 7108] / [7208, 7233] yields -1.2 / 2.42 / 2.38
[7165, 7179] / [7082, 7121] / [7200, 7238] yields 0.1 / 2.43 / 2.41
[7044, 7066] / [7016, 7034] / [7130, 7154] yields -0.2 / 2.49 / 2.39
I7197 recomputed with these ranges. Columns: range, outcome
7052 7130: 2.31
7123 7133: 2.326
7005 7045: 2.378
